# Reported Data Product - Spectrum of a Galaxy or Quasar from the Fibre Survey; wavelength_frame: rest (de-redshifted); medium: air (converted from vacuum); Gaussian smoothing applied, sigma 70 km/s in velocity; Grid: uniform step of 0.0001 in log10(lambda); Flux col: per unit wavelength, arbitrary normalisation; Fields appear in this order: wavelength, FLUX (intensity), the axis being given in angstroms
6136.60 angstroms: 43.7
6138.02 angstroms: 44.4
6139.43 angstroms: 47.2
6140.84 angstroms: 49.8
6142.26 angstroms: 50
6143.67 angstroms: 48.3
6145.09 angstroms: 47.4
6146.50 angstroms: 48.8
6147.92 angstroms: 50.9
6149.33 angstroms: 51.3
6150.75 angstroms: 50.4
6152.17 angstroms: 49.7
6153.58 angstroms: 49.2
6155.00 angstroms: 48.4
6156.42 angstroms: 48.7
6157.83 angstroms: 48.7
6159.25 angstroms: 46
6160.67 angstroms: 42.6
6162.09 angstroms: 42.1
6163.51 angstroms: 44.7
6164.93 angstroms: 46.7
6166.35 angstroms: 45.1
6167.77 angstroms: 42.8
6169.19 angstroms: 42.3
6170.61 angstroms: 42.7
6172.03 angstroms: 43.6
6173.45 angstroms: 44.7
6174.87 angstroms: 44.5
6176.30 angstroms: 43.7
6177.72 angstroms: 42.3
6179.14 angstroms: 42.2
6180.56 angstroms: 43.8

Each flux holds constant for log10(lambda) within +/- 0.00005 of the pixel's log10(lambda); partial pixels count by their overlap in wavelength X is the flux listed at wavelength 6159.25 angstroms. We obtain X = 46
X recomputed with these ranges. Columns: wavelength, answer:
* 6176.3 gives 43.7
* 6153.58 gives 49.2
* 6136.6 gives 43.7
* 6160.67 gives 42.6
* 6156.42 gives 48.7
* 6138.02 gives 44.4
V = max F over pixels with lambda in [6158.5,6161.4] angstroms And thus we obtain 46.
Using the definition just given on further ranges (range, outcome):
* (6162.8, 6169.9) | 46.7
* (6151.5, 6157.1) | 49.7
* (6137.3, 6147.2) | 50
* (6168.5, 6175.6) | 44.7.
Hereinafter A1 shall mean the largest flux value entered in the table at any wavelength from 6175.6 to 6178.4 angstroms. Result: 43.7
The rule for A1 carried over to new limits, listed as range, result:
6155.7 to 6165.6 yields 48.7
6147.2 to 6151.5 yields 51.3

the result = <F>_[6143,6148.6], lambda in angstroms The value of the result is 48.8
